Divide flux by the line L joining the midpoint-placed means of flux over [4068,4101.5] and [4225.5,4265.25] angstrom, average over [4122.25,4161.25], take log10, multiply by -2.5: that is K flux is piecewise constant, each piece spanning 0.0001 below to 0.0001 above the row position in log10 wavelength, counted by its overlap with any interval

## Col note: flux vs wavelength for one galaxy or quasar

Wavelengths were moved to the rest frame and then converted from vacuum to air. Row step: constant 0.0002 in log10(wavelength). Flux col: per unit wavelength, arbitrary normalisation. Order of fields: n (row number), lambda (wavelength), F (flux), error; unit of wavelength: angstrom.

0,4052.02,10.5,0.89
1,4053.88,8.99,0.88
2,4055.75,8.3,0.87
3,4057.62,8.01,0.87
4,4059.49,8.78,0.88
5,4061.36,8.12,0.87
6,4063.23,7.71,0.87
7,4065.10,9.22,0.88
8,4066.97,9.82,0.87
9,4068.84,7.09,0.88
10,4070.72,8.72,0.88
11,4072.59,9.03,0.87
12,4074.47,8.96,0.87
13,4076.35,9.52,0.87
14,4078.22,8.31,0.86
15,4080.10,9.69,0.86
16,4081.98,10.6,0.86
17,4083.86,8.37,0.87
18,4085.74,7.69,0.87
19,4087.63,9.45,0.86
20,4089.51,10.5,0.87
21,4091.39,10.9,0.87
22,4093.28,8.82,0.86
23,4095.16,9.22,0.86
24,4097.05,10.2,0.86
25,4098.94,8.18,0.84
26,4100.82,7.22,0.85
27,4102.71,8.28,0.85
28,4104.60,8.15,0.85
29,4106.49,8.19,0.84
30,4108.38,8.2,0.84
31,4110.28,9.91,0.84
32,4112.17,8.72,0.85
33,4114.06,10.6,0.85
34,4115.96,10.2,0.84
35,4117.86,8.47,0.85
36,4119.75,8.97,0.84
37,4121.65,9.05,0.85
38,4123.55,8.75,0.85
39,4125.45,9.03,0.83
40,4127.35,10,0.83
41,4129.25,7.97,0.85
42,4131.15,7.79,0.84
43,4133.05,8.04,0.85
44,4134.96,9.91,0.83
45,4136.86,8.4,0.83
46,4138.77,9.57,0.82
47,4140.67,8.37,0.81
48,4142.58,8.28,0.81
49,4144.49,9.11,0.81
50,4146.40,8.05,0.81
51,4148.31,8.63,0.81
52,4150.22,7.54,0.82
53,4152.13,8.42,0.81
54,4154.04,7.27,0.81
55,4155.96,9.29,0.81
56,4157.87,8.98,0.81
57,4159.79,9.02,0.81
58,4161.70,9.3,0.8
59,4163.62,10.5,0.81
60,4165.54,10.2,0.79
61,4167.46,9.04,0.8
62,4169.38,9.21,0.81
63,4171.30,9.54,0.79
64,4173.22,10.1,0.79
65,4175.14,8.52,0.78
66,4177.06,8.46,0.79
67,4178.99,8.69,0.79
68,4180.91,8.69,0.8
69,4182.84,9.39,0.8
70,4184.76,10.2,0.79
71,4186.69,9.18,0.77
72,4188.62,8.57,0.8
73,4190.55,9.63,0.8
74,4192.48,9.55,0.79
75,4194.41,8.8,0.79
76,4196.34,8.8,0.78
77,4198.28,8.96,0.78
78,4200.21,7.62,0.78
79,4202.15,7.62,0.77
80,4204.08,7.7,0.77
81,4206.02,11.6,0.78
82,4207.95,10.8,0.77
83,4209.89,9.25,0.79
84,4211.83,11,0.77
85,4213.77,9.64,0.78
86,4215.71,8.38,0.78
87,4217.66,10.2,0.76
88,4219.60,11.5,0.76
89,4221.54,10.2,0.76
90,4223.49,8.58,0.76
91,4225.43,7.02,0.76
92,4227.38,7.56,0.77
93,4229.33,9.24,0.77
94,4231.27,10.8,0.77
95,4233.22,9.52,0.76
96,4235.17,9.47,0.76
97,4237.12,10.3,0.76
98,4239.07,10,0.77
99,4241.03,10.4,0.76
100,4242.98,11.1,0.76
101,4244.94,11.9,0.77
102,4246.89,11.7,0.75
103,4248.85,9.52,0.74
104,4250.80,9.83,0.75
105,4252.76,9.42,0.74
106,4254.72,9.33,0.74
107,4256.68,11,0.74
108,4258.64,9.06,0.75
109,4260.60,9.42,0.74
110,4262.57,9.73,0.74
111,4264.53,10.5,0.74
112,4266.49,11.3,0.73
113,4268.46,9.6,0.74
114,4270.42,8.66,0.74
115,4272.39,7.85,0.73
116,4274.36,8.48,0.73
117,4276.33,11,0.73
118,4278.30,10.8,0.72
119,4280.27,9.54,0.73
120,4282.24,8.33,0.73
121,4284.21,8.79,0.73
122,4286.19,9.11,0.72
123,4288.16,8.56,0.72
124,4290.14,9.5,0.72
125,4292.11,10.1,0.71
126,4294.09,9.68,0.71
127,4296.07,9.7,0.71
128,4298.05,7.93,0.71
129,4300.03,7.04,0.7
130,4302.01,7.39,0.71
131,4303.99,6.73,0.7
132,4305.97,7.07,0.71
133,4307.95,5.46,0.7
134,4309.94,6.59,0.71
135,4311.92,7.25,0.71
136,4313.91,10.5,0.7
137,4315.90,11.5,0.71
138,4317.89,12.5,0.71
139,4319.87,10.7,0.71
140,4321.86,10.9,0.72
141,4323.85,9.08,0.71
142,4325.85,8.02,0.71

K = 0.09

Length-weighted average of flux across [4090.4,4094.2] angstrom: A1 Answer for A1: 9.87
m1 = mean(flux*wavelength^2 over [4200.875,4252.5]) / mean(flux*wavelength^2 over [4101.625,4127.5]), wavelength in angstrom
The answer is 1.15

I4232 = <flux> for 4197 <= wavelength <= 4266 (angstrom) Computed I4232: 9.72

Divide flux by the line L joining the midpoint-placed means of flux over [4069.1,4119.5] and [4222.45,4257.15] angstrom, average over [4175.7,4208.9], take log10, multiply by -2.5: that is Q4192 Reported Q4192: 0.06 mag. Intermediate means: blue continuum 9.05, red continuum 9.8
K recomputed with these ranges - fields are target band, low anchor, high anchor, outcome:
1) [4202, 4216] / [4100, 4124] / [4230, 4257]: 0.026 mag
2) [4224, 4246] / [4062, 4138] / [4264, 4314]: -0.114 mag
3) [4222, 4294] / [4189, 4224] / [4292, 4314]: -0.134 mag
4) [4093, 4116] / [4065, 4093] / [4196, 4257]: 0.048 mag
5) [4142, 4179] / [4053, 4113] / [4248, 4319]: 0.004 mag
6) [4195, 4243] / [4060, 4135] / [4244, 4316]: -0.044 mag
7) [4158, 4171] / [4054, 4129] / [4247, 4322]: -0.053 mag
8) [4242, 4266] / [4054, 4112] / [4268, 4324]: -0.146 mag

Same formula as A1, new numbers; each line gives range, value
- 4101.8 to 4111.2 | 8.54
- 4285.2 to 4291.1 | 9.05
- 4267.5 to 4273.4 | 8.7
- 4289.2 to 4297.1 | 9.74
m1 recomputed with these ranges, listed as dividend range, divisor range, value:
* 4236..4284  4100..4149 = 1.21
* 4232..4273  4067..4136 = 1.20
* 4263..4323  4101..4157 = 1.13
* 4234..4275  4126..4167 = 1.19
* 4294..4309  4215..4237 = 0.83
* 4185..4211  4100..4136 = 1.08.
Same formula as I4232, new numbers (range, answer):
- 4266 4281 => 9.6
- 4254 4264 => 9.75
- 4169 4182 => 9.03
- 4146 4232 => 9.14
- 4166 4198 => 9.16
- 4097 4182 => 8.85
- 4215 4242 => 9.52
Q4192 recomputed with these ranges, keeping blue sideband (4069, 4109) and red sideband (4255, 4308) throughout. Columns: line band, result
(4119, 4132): 0.019 mag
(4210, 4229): -0.039 mag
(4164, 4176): -0.061 mag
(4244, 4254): -0.159 mag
